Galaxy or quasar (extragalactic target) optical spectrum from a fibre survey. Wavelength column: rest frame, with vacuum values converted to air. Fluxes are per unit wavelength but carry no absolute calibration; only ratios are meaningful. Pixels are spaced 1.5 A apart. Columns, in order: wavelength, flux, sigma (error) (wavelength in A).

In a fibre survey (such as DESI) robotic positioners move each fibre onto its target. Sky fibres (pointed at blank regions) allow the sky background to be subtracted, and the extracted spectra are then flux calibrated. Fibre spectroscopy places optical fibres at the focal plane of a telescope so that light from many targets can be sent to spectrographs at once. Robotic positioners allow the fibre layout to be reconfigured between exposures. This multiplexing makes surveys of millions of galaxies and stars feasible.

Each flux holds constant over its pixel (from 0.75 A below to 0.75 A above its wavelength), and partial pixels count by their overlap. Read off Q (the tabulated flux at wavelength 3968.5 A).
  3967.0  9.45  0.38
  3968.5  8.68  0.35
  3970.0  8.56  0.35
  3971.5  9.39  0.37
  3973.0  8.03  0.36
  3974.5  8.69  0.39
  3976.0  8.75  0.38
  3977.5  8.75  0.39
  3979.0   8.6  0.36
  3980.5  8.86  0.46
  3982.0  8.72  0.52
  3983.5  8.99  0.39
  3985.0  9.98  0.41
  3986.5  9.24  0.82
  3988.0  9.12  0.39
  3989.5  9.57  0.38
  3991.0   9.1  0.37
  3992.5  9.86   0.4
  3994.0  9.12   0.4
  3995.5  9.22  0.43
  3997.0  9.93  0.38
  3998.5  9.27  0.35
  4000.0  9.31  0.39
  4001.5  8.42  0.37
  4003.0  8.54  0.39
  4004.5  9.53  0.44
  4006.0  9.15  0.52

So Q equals 8.68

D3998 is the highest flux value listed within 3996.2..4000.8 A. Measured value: 9.93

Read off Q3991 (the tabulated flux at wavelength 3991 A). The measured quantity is 9.1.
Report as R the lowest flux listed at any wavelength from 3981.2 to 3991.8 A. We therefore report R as 8.72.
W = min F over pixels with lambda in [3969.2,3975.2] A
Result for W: 8.03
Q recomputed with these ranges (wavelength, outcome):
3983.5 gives 8.99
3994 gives 9.12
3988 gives 9.12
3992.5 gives 9.86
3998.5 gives 9.27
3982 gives 8.72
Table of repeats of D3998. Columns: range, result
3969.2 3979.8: 9.39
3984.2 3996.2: 9.98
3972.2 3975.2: 8.69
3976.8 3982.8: 8.86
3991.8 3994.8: 9.86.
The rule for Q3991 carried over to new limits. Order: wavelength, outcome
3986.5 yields 9.24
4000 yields 9.31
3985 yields 9.98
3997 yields 9.93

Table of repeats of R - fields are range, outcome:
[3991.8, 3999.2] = 9.12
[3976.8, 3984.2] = 8.6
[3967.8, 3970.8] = 8.56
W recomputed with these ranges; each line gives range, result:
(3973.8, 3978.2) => 8.69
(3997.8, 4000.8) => 9.27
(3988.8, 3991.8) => 9.1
